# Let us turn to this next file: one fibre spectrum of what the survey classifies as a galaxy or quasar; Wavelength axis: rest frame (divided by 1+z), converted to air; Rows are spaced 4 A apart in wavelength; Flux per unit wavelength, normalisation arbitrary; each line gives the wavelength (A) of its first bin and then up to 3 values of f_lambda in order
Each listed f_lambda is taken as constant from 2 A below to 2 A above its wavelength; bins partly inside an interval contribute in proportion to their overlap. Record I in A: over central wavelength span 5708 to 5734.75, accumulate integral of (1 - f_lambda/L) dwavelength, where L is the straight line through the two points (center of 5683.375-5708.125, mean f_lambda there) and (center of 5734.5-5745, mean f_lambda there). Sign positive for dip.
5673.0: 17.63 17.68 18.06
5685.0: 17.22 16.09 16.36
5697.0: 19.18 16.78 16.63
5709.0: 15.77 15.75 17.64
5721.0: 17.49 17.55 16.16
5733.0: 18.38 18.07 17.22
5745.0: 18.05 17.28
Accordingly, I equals 0.7 A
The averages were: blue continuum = 17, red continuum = 17.8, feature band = 17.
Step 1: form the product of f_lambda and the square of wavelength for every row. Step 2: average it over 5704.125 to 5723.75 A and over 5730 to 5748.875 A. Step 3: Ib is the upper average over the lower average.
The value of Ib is 1.07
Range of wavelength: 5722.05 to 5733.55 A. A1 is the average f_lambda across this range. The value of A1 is 17.2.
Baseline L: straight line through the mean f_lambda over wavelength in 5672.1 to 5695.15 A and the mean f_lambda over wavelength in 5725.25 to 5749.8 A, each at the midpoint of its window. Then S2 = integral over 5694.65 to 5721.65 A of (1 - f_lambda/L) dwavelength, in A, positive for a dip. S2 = 0.5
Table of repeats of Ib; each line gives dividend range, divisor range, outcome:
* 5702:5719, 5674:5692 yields 0.96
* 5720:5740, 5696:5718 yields 1.05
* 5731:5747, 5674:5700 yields 1.05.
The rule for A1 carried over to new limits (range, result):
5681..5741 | 17.1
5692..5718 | 16.9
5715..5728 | 17.5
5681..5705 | 17.2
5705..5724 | 16.7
